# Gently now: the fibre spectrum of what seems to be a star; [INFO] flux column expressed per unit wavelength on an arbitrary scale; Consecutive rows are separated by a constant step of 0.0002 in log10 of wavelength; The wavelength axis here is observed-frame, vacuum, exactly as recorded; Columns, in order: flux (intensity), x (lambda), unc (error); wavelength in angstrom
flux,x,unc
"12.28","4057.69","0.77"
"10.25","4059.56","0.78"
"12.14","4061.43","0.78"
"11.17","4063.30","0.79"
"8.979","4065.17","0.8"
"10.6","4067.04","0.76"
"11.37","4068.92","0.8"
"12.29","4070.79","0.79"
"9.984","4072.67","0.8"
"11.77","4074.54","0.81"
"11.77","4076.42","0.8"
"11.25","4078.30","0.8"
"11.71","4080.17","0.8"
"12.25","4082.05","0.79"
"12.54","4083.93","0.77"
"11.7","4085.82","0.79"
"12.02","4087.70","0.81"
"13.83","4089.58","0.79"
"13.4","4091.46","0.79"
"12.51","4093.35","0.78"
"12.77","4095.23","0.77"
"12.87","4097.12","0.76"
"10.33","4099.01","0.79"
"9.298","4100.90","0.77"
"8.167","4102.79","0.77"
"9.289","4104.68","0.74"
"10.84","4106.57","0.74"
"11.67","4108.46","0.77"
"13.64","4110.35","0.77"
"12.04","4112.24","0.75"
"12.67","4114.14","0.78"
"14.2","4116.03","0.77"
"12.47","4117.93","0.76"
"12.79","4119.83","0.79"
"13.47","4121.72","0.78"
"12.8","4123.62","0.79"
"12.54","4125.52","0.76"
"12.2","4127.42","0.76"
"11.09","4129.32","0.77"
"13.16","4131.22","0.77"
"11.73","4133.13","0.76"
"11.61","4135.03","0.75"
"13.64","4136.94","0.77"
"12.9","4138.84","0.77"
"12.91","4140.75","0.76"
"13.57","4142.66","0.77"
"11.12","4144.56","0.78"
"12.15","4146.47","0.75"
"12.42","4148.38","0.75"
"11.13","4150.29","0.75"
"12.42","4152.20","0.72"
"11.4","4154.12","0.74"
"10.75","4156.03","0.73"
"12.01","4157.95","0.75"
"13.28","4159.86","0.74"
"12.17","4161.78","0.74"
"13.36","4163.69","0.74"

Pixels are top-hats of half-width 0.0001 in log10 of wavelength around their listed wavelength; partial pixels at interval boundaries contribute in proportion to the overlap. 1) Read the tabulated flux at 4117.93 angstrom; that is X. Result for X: 12.47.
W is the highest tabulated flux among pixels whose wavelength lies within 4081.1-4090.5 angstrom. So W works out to 13.83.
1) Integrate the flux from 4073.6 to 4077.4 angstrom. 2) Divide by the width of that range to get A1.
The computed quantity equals 11.8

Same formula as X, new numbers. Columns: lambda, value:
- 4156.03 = 10.75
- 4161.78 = 12.17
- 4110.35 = 13.64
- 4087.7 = 12.02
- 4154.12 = 11.4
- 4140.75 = 12.91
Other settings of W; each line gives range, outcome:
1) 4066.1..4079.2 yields 12.29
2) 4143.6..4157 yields 12.42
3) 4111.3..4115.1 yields 12.67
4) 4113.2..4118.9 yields 14.2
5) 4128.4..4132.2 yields 13.16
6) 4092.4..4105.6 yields 12.87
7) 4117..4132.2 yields 13.47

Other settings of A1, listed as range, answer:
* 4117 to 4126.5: 12.8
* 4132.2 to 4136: 11.7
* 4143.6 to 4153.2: 11.9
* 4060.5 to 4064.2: 11.7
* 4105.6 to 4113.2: 12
